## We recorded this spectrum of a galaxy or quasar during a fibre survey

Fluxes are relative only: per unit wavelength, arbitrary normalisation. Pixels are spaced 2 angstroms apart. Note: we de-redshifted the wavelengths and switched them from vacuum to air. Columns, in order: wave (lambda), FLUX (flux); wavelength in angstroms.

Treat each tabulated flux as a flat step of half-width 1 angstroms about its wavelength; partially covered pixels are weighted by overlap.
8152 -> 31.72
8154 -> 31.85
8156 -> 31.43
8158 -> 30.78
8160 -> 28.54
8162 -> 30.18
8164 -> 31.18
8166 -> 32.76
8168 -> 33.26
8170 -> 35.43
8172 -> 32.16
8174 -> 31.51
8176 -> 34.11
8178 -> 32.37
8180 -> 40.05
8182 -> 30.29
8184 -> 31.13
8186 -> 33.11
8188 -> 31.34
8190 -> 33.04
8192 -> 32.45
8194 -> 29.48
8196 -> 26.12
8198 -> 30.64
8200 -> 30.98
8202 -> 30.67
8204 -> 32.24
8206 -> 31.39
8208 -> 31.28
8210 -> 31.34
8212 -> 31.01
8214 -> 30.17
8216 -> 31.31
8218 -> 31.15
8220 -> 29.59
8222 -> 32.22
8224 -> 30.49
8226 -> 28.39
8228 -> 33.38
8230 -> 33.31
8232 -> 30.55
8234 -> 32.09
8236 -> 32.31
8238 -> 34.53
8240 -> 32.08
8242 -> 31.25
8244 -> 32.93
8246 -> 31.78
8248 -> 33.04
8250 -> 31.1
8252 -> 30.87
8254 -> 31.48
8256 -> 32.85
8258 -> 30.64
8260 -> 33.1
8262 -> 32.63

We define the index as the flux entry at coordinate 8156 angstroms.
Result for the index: 31.43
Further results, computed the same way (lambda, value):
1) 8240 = 32.08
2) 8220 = 29.59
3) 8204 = 32.24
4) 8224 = 30.49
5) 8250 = 31.1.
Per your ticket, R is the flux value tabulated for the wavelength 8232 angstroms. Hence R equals 30.55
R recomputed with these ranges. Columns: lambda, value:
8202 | 30.67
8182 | 30.29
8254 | 31.48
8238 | 34.53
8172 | 32.16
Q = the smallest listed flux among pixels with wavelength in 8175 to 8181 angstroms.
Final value 32.37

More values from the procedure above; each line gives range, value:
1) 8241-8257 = 30.87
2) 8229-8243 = 30.55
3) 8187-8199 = 26.12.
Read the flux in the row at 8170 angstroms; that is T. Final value 35.43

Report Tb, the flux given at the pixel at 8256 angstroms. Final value 32.85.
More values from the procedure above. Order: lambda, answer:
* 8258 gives 30.64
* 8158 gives 30.78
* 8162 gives 30.18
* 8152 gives 31.72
